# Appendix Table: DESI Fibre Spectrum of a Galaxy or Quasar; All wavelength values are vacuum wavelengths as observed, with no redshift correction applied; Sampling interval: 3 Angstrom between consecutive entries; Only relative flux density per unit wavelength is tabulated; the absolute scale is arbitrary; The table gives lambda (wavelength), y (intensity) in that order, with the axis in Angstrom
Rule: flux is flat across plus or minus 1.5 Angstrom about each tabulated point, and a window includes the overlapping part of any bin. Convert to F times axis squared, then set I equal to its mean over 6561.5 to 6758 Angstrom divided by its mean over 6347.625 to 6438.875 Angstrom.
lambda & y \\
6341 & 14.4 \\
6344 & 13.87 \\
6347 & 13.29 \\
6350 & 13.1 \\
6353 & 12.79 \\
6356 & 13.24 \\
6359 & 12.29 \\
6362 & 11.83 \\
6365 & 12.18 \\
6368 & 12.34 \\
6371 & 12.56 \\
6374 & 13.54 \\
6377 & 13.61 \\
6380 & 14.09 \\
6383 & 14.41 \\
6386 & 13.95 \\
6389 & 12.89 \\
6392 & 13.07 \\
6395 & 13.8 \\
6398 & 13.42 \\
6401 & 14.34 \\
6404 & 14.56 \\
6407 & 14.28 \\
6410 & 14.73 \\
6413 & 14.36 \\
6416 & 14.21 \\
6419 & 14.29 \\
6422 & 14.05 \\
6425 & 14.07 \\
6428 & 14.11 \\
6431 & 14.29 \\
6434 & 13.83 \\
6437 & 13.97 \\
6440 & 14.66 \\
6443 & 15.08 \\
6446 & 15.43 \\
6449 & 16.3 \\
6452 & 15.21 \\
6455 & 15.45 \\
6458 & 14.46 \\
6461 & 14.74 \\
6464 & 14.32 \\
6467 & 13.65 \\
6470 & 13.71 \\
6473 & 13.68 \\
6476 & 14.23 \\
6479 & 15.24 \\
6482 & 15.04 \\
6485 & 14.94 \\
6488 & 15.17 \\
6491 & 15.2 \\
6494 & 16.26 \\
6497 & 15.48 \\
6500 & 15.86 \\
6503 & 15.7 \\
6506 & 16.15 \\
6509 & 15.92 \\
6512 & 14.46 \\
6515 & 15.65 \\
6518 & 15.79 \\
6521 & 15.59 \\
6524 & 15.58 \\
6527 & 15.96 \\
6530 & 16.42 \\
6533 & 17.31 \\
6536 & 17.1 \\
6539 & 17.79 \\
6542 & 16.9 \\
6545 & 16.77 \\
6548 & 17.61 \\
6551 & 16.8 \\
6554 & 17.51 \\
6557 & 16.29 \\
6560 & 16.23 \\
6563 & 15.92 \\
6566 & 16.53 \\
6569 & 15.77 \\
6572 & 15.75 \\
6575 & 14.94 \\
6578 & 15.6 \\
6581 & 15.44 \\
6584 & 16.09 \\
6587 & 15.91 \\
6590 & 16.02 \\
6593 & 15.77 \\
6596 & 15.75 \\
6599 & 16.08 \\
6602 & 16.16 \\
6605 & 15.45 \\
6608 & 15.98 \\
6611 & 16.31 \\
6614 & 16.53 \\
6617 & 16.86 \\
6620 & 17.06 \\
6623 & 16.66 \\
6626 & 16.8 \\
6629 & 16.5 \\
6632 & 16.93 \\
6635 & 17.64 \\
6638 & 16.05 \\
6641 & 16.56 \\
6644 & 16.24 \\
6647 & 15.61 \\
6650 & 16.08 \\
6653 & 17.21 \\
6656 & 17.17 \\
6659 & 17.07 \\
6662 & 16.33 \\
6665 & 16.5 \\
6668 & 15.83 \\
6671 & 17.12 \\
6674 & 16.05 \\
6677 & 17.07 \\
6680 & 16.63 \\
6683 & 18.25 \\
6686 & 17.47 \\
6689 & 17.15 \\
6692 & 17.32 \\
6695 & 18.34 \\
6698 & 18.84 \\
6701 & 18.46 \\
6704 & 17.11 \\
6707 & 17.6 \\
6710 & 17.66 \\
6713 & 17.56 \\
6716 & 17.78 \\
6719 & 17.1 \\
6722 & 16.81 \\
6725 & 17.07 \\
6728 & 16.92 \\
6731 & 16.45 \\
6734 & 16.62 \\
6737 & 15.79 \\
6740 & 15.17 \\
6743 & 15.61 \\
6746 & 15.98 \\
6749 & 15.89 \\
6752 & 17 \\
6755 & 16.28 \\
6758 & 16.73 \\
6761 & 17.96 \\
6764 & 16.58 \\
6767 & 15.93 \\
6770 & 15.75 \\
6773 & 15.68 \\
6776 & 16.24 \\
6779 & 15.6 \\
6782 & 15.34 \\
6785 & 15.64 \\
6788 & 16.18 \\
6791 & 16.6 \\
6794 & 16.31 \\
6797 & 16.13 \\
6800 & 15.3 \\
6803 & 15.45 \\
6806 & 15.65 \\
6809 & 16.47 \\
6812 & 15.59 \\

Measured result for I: 1.32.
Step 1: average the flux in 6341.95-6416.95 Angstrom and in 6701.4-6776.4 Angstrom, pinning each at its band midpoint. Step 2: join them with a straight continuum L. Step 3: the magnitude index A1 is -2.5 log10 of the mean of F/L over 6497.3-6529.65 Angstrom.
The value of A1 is -0.07 mag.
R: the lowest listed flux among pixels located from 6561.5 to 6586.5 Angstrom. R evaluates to 14.94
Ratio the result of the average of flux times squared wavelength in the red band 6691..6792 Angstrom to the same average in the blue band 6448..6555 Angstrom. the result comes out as 1.1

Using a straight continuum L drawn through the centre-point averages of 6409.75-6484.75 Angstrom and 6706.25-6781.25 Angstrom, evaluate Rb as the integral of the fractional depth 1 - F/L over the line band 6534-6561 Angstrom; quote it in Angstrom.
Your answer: -3.2 Angstrom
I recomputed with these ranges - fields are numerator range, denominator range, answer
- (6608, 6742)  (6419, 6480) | 1.25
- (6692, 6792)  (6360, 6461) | 1.31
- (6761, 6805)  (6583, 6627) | 1.04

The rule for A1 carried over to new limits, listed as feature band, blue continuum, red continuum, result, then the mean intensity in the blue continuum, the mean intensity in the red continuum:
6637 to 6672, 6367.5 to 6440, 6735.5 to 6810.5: -0.08 mag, 13.9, 16.1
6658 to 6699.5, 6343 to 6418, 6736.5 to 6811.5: -0.11 mag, 13.5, 16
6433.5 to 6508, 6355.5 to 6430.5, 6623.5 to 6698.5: -0.03 mag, 13.6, 16.9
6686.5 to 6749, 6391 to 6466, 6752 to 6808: -0.08 mag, 14.4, 16.1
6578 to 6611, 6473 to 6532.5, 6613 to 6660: 0.03 mag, 15.5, 16.7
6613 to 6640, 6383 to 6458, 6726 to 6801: -0.09 mag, 14.4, 16.2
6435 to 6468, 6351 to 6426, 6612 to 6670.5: -0.04 mag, 13.5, 16.6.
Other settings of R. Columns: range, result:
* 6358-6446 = 11.83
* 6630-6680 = 15.61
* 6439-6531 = 13.65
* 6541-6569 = 15.77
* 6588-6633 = 15.45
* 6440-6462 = 14.46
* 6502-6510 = 15.7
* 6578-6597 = 15.44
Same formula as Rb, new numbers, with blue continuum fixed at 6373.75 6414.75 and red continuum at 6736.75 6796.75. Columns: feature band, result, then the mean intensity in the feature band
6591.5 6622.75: -2.1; 16.2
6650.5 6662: -1.1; 16.9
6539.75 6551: -1.7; 17.1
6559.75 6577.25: -1.0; 15.8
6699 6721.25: -2.6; 17.6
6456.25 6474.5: 0.3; 14.1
